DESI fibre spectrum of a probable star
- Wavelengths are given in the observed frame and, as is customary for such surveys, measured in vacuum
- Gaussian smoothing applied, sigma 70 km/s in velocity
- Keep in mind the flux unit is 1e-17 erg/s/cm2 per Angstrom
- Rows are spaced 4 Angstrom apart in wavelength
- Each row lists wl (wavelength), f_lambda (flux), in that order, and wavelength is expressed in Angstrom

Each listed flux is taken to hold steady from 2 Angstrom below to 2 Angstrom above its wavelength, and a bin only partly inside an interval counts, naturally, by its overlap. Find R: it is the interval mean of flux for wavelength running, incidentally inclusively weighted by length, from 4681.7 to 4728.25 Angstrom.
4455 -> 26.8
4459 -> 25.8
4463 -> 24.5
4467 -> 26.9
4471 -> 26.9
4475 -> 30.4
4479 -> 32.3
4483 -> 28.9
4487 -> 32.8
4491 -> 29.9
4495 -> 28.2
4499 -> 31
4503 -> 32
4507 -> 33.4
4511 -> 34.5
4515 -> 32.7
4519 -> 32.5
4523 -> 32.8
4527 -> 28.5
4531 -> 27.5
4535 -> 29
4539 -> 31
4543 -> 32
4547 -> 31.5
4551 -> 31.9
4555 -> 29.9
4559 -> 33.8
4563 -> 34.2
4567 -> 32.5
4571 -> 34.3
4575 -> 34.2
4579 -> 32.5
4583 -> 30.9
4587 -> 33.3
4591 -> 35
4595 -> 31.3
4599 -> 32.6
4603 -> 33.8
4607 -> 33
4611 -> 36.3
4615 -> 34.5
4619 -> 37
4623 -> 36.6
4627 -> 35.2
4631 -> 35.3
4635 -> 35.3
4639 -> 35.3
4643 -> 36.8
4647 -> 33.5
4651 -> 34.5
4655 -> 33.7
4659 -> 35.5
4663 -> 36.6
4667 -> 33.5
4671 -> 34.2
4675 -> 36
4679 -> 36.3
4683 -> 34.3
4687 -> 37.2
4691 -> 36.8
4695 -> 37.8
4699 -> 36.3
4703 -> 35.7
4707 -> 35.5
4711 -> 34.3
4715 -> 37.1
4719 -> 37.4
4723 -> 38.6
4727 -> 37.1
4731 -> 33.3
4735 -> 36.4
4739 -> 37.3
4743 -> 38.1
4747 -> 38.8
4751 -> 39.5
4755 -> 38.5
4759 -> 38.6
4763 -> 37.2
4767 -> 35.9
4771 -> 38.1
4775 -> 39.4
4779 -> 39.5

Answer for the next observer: 36.5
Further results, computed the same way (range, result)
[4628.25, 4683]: 35.1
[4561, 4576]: 33.8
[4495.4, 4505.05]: 31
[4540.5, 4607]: 32.7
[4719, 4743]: 36.7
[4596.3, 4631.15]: 34.8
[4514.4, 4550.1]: 30.8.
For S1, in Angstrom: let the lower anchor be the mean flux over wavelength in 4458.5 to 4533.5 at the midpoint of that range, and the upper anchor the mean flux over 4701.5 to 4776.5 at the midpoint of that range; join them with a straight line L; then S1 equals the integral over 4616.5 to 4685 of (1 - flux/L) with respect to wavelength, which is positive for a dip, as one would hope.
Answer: -1.27 Angstrom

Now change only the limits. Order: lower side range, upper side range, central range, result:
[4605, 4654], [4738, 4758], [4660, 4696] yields 0.8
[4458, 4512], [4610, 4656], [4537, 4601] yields 0.8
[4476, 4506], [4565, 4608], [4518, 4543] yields 1.1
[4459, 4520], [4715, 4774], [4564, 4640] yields -1.5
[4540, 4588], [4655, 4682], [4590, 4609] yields 0.2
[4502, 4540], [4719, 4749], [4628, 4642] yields -0.4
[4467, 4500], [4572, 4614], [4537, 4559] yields 0.3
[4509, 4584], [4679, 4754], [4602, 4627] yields -1.0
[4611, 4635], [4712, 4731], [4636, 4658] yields 0.7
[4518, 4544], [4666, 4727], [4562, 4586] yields -0.9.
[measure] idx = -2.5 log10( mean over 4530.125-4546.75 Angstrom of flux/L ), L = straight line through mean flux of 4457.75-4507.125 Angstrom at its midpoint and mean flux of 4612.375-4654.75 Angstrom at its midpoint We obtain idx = 0.05 mag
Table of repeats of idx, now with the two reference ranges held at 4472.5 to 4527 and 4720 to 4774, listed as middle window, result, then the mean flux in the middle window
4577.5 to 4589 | 0.04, 32.2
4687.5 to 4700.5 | -0.02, 37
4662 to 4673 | 0.03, 34.6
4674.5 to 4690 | 0.00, 36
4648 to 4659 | 0.03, 34.3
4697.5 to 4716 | 0.03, 35.7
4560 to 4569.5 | -0.01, 33.4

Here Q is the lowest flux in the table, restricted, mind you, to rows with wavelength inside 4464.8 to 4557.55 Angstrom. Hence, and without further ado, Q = 26.9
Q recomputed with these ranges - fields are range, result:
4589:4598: 31.3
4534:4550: 29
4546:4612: 29.9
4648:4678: 33.5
